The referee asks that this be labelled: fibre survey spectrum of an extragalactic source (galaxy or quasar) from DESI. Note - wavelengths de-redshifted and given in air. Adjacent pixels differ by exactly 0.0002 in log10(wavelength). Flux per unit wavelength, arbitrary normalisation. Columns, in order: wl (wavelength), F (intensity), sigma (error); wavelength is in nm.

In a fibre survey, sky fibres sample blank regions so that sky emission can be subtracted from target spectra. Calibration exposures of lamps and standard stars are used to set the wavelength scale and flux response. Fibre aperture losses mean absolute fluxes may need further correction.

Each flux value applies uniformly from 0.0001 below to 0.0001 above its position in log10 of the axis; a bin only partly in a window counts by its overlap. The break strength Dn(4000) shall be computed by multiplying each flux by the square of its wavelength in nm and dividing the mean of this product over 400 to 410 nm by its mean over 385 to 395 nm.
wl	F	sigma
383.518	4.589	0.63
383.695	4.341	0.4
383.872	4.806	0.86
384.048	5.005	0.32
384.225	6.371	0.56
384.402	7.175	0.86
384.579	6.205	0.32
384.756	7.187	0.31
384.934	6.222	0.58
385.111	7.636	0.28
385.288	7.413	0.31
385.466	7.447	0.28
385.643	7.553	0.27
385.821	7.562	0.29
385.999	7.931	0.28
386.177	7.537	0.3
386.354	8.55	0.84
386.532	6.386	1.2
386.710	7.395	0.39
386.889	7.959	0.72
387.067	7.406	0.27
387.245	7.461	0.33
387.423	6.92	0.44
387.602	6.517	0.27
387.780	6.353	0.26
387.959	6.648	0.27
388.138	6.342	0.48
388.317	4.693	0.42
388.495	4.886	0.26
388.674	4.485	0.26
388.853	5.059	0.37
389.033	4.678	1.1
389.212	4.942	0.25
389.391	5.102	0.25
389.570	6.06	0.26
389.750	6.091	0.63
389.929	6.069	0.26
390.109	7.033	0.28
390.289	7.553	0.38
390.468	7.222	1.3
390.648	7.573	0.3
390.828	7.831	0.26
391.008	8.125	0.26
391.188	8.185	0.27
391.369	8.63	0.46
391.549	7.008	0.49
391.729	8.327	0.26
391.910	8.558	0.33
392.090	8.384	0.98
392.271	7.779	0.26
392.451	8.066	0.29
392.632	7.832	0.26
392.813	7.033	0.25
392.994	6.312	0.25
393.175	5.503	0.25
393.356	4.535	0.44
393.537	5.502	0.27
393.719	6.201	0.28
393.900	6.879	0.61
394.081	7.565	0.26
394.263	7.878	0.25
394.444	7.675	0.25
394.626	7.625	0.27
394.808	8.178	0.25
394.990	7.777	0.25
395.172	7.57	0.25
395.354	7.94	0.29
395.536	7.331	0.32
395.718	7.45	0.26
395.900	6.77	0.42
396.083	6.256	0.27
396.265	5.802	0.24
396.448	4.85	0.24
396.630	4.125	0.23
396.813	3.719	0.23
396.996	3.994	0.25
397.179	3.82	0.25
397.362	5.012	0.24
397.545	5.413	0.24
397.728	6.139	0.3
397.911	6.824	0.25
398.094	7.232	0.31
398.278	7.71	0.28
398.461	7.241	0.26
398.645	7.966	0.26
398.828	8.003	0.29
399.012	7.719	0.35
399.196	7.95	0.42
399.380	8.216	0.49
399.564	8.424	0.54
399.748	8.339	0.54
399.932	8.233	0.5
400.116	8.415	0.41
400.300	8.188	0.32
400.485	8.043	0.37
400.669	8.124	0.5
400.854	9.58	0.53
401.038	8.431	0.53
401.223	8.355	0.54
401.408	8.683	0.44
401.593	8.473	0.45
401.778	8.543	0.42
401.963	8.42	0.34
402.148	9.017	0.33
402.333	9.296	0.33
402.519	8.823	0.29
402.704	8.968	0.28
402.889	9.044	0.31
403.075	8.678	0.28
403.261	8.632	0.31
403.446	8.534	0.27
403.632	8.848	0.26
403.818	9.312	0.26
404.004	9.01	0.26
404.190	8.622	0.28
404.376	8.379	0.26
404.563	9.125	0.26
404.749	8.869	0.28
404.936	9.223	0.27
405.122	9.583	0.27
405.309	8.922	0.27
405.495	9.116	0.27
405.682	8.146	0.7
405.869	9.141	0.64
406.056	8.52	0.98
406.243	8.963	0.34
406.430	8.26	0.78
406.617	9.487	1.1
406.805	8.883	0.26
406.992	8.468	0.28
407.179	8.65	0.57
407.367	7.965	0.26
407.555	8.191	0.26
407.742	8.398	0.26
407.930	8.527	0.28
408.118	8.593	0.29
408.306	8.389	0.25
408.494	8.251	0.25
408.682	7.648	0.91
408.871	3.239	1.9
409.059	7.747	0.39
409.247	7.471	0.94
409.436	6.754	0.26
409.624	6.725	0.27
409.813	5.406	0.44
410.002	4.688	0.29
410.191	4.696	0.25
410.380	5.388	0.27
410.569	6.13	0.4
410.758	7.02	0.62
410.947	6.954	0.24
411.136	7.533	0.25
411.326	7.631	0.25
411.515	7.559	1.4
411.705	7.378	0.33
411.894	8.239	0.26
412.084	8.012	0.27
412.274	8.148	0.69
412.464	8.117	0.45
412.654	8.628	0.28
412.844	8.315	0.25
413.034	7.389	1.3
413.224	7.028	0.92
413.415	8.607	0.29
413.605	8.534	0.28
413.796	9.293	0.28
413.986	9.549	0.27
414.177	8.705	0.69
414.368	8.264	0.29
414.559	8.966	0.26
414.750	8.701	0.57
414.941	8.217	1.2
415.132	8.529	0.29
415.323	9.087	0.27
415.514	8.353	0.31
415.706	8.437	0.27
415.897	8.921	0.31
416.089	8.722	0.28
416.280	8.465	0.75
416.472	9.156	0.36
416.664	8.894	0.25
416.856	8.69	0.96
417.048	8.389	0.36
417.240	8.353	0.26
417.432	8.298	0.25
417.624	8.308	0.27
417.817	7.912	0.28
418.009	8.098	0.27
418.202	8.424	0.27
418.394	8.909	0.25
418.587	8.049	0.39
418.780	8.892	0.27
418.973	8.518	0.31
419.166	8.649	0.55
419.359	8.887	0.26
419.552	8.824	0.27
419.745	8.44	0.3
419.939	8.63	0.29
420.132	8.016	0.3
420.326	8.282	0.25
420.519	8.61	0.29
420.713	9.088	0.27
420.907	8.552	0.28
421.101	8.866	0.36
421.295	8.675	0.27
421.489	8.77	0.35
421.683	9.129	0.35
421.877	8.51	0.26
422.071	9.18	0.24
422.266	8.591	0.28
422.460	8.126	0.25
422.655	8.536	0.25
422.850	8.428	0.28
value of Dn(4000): 1.30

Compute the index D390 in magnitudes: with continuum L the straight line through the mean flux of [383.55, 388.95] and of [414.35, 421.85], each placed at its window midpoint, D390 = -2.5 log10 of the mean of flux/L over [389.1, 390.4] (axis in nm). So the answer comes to 0.11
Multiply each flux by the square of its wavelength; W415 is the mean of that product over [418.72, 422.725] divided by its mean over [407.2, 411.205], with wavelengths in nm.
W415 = 1.31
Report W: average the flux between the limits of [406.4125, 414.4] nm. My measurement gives 7.64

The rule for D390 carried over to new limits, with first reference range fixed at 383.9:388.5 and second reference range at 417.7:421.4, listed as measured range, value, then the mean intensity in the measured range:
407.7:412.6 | 0.14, 7.1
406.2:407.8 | -0.09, 8.58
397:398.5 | 0.23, 6.01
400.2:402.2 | -0.12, 8.52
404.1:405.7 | -0.14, 8.92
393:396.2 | 0.05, 6.95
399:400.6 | -0.09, 8.19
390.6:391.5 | -0.13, 8.04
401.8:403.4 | -0.15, 8.84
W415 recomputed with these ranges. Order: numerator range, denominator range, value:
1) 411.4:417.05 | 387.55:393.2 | 1.41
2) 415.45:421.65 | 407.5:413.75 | 1.22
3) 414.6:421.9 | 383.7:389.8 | 1.56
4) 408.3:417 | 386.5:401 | 1.24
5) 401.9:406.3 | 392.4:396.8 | 1.39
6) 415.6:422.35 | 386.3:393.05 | 1.45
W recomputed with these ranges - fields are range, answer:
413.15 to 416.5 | 8.64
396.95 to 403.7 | 7.9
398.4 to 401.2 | 8.21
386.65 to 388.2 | 7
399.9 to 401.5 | 8.46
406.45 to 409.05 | 8.05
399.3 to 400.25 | 8.33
